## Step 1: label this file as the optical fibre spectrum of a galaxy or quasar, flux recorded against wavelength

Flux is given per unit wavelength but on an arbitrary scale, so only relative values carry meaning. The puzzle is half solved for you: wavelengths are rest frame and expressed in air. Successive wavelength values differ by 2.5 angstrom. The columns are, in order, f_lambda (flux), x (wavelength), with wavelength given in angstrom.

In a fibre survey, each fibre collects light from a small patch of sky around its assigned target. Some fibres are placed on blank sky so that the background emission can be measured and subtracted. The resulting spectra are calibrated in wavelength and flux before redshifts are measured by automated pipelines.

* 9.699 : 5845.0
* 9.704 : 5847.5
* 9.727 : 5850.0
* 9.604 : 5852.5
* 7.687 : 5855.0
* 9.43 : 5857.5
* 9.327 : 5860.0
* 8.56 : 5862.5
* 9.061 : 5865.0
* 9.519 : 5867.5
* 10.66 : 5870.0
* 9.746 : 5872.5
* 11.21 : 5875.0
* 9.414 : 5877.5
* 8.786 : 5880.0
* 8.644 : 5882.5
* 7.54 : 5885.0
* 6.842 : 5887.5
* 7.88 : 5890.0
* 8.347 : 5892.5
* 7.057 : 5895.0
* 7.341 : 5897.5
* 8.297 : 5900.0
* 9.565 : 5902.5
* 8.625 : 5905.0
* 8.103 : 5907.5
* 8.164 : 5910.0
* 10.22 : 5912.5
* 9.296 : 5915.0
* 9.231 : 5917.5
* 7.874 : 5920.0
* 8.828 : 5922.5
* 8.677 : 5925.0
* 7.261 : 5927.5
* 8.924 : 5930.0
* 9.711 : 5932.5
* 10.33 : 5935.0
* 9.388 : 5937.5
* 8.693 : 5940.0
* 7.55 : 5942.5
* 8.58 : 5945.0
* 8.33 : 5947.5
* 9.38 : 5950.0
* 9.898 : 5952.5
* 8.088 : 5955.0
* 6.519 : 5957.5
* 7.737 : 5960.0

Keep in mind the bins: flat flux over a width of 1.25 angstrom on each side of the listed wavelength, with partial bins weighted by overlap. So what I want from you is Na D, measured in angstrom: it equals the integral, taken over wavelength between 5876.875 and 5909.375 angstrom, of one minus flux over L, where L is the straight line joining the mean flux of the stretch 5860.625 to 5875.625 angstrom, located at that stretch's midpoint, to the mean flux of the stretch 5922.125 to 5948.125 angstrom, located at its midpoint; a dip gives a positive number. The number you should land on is 4.1 angstrom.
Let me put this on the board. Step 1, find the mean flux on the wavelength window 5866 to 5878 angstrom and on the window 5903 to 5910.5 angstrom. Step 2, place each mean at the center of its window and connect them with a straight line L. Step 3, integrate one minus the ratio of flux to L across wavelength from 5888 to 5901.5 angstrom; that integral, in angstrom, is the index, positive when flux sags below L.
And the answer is 1.9 angstrom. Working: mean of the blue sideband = 10.1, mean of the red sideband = 8.44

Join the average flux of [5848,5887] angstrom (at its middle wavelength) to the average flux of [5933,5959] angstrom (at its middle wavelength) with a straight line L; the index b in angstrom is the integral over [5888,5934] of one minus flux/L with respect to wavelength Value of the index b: 2.2 angstrom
